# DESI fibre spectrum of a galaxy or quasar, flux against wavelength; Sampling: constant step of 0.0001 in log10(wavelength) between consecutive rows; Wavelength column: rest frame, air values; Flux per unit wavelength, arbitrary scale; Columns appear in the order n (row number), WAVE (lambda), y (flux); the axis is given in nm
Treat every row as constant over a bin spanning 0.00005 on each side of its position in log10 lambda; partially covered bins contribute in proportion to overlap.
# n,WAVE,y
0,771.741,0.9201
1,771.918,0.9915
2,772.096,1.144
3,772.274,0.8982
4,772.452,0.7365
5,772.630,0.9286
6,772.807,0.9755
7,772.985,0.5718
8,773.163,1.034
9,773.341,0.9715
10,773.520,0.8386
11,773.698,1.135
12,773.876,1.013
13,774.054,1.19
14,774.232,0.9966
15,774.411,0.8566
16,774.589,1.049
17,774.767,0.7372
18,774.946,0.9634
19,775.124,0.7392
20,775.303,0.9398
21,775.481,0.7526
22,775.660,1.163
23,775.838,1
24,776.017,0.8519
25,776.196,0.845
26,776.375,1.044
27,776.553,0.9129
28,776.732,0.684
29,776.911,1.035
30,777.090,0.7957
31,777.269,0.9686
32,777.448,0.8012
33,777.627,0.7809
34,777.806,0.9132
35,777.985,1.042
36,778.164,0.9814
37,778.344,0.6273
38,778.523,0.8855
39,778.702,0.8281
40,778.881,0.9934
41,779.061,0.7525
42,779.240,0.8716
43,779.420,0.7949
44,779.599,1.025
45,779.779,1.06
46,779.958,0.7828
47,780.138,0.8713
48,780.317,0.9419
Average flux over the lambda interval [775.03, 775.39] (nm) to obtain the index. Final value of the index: 0.841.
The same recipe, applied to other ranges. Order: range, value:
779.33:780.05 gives 0.915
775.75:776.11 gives 0.923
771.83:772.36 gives 1.01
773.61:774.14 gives 1.11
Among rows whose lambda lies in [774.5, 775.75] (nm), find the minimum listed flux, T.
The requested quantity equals 0.7372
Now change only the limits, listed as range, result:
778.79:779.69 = 0.7525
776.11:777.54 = 0.684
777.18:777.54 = 0.8012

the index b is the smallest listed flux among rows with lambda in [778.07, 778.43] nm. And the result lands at 0.6273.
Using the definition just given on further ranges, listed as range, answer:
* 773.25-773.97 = 0.8386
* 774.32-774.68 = 0.8566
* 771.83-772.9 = 0.7365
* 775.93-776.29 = 0.845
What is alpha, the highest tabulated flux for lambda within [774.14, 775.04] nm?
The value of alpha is 1.049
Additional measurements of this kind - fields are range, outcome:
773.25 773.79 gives 1.135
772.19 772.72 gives 0.9286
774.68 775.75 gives 1.163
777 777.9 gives 0.9686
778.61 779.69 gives 1.025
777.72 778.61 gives 1.042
